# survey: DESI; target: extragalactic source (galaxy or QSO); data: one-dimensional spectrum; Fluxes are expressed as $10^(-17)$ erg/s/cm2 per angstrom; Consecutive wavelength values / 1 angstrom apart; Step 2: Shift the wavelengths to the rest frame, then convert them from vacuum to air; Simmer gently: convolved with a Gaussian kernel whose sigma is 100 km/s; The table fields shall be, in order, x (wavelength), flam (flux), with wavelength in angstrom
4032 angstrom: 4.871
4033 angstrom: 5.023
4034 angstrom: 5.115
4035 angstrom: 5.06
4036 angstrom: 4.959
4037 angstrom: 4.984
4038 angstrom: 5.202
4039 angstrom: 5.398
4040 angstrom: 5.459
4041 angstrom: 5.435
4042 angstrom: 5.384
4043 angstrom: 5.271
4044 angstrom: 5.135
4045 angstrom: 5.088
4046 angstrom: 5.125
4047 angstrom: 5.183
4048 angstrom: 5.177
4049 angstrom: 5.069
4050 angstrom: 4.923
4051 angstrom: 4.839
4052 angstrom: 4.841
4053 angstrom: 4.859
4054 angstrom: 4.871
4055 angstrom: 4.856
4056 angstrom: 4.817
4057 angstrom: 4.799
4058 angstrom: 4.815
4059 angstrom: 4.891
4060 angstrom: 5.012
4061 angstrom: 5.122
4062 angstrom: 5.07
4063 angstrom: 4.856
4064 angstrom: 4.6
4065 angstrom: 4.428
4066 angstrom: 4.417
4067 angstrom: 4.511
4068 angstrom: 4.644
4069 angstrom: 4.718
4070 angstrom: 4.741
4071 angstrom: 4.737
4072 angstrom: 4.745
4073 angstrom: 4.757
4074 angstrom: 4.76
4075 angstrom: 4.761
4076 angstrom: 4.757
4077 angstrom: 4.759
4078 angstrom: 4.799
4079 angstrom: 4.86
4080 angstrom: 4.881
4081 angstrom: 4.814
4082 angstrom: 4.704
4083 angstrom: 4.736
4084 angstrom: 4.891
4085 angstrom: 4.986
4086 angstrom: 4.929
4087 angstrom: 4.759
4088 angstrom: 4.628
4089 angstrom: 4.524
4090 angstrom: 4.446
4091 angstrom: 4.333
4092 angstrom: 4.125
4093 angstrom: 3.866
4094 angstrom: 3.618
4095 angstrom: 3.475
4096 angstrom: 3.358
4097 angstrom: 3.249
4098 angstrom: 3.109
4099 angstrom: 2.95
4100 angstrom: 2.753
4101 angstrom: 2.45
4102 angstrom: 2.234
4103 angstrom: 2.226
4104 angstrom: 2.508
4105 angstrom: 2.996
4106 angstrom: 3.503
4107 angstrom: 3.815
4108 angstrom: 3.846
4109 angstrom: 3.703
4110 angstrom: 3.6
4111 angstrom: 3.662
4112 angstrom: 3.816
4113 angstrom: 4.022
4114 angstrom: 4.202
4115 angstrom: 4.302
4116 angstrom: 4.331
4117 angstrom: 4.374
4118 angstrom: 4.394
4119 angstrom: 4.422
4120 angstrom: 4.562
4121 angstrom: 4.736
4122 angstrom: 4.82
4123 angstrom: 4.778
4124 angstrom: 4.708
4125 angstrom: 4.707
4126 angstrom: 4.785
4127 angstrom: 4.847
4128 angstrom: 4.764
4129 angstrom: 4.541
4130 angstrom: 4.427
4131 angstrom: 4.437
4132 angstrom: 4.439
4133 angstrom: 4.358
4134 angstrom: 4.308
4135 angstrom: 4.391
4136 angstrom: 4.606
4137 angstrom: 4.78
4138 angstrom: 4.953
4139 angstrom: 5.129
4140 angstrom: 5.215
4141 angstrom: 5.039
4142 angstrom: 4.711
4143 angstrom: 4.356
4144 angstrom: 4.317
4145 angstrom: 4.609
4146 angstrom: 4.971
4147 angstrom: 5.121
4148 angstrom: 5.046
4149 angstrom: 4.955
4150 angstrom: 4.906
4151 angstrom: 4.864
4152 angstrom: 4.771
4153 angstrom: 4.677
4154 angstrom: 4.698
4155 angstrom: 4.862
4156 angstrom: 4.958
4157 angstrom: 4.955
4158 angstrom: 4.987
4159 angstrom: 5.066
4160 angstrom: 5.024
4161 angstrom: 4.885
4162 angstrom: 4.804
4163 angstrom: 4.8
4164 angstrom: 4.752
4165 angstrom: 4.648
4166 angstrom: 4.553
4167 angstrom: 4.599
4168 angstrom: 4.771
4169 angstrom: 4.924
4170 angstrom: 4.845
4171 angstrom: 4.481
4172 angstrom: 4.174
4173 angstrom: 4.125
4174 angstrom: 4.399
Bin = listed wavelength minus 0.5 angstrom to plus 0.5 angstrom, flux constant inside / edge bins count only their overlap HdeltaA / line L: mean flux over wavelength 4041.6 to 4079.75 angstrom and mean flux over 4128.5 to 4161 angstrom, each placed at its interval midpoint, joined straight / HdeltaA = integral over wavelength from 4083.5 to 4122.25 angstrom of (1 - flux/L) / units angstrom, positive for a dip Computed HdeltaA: 7.8 angstrom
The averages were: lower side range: 4.87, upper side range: 4.77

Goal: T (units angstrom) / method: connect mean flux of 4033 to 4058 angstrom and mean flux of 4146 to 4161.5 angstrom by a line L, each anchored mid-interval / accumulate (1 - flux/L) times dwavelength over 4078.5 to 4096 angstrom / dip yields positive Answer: 1.9 angstrom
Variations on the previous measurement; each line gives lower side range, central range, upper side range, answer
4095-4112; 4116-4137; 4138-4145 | -2.25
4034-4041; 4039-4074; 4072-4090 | 0.62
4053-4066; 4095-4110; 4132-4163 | 5.40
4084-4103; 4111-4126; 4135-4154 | -0.51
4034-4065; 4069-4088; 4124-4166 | 0.60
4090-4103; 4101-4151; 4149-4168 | -3.43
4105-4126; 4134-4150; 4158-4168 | -0.93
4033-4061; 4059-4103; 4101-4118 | -0.63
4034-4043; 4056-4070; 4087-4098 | -0.32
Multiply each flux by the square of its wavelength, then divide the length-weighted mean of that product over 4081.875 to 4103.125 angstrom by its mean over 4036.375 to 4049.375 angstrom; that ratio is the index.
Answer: 0.75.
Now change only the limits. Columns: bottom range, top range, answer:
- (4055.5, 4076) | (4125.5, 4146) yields 1.01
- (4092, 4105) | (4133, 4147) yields 1.59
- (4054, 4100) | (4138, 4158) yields 1.12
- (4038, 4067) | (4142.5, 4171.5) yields 1.01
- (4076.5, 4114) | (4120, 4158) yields 1.25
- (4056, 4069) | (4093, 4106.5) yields 0.64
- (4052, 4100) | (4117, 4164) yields 1.08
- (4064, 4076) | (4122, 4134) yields 1.02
